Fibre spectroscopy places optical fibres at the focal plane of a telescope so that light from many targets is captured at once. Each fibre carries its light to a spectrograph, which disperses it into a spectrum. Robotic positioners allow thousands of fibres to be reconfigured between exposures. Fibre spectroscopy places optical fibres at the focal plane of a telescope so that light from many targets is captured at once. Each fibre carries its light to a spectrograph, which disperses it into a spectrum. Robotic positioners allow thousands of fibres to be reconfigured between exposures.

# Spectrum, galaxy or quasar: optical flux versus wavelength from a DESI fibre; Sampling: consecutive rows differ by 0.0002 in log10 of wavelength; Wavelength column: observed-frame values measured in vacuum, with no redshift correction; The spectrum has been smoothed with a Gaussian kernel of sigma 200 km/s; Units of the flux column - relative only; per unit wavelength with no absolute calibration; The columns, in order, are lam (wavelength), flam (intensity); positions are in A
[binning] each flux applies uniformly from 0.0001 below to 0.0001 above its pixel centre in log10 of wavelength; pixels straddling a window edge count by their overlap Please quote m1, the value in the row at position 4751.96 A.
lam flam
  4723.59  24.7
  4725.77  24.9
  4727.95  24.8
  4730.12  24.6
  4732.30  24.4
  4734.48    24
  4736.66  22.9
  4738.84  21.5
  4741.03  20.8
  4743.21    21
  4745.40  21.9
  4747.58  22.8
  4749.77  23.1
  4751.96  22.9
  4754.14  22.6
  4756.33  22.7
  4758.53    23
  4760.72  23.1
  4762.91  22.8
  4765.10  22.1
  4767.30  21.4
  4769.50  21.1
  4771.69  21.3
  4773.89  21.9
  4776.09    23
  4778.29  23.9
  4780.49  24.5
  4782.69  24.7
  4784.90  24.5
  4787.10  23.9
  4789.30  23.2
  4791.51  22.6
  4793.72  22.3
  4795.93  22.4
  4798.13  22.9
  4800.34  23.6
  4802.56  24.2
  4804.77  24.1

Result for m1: 22.9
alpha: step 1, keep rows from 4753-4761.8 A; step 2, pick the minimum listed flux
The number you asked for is 22.6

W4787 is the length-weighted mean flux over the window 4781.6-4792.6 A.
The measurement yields 23.8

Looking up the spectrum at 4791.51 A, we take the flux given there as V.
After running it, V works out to 22.6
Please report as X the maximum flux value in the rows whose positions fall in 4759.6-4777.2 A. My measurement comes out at 23.1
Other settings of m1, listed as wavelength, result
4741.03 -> 20.8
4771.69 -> 21.3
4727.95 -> 24.8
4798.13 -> 22.9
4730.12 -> 24.6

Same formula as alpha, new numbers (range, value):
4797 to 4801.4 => 22.9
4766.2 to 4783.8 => 21.1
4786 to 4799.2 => 22.3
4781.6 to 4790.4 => 23.2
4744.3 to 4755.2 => 21.9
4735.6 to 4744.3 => 20.8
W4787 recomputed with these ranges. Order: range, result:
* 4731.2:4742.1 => 22.7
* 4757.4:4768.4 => 22.5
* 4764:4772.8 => 21.5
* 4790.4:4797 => 22.4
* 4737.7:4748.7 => 21.6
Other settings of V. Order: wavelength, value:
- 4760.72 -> 23.1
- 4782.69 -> 24.7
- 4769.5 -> 21.1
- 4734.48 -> 24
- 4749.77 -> 23.1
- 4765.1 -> 22.1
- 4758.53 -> 23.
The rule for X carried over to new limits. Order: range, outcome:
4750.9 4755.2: 22.9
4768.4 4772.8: 21.3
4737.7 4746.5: 21.9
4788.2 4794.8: 23.2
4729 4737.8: 24.6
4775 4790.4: 24.7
